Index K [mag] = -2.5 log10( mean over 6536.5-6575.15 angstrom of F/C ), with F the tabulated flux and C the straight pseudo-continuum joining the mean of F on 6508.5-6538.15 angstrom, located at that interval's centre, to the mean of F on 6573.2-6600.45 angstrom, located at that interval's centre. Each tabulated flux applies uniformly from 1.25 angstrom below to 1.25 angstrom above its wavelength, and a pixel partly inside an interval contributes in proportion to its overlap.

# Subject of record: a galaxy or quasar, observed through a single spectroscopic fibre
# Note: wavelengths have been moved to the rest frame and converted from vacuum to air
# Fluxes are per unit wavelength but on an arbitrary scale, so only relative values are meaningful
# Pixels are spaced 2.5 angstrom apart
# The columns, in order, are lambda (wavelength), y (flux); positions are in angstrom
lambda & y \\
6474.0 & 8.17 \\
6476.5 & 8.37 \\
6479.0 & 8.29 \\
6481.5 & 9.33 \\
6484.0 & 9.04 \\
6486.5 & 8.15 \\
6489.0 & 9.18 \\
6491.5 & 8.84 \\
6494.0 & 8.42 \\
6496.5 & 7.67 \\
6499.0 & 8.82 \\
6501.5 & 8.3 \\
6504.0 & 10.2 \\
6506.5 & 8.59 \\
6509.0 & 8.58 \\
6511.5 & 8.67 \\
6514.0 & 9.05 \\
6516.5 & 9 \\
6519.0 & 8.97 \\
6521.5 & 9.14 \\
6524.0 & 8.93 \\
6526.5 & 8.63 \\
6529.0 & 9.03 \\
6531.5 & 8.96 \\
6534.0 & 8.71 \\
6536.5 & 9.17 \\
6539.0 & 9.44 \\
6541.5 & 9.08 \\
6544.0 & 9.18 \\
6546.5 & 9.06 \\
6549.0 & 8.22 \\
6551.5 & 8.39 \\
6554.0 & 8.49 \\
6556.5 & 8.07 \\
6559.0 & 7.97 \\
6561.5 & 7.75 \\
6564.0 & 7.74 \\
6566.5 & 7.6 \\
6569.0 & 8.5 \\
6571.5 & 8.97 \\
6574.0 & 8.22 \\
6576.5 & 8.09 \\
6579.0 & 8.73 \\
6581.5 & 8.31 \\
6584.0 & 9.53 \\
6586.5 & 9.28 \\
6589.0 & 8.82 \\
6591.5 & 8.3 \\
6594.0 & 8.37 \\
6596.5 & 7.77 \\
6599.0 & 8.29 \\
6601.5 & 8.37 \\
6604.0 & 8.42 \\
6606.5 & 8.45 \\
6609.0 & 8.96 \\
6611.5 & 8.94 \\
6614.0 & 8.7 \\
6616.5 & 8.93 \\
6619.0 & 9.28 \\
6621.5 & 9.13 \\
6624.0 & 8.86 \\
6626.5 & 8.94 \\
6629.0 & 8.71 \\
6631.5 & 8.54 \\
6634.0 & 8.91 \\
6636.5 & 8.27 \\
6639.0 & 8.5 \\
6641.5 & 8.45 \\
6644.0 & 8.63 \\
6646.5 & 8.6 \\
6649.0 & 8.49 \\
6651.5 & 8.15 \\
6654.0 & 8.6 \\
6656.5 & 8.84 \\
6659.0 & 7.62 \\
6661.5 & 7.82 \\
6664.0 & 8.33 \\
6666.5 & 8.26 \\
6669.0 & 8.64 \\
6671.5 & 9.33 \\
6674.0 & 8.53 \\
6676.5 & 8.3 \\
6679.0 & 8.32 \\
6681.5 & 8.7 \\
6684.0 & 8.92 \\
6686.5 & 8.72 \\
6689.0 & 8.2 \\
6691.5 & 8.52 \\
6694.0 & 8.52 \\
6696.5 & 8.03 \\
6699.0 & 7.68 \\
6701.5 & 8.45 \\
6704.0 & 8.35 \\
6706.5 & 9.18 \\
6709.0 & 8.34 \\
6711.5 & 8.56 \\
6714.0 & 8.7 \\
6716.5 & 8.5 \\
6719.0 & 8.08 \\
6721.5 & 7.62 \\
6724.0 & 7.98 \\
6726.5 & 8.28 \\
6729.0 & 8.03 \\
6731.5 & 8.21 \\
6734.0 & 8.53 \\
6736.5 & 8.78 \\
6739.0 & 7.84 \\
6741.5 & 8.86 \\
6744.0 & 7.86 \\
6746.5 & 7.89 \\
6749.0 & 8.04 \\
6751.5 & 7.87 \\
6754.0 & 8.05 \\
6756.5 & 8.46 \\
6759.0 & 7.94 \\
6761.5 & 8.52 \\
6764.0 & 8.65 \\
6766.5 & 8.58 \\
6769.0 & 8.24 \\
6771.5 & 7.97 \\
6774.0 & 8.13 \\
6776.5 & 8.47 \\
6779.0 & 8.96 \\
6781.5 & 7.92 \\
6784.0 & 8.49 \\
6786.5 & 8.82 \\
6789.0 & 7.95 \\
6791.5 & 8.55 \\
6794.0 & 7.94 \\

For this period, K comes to 0.031 mag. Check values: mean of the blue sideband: 8.92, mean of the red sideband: 8.52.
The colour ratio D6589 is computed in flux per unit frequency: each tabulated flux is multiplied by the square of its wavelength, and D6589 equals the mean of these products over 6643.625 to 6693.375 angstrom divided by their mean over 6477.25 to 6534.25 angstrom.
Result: 1.0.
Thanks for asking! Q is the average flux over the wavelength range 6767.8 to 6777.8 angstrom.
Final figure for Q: 8.21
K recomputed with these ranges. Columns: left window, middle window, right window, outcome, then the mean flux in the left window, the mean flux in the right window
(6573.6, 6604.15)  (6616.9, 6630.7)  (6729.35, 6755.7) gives -0.07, 8.51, 8.19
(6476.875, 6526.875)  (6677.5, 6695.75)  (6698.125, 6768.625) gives -0.02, 8.79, 8.28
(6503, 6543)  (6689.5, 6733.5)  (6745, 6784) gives 0.02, 9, 8.25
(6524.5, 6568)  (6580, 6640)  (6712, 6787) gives -0.03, 8.56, 8.27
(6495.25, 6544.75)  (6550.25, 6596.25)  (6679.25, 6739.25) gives 0.05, 8.9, 8.37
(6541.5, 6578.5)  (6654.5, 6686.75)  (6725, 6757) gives -0.03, 8.34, 8.2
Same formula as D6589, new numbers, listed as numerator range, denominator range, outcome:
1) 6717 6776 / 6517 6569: 1.01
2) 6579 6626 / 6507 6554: 1.00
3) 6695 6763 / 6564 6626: 1.00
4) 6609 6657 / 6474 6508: 1.05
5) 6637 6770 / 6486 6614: 1.01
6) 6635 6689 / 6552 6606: 1.04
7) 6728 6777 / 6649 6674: 1.01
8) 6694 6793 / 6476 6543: 1.01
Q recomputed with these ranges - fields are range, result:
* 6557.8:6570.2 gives 7.91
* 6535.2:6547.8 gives 9.18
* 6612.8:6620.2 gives 8.97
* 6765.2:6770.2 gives 8.41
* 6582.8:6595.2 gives 8.86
